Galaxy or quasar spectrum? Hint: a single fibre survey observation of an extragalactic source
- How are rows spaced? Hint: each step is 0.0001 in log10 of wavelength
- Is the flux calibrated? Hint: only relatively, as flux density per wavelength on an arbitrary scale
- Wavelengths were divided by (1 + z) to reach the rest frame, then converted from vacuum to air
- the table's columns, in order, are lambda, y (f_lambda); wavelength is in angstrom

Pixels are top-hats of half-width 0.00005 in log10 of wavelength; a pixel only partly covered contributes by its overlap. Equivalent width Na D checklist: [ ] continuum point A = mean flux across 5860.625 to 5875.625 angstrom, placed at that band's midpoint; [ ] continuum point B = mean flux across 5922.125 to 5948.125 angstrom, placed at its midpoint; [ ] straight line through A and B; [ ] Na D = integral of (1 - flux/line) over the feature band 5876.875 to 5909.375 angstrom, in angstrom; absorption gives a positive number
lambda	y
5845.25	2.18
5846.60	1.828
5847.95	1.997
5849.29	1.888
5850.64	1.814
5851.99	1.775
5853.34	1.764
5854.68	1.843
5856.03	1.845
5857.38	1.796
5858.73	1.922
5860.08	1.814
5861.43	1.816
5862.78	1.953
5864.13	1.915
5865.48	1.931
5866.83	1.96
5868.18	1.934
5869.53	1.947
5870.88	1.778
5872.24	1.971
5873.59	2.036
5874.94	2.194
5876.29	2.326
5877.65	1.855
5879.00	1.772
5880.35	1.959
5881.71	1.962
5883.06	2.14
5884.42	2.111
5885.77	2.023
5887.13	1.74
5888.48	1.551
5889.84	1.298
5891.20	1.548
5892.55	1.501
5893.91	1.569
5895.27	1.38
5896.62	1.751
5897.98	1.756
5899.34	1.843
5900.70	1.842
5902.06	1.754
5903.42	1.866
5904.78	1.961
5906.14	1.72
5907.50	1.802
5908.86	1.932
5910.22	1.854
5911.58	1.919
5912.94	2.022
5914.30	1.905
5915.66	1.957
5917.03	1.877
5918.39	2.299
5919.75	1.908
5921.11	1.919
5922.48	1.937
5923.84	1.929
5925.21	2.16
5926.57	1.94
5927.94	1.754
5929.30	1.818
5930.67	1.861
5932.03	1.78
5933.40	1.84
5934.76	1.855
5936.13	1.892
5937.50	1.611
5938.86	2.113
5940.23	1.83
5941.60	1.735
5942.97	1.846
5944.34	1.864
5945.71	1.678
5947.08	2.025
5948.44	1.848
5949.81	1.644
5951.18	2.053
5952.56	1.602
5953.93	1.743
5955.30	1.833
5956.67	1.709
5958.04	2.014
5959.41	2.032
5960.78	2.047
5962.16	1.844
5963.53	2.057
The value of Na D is 2.4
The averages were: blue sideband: 1.95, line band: 1.78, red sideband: 1.87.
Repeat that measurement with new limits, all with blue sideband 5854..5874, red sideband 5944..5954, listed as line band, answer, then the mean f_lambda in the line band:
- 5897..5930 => -1.0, 1.9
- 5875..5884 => -0.7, 2.02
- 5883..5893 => 0.8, 1.72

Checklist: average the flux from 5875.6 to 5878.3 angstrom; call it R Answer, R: 2.09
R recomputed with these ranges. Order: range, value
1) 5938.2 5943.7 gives 1.88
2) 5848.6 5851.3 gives 1.85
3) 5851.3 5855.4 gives 1.8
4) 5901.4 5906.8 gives 1.83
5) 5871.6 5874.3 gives 2.01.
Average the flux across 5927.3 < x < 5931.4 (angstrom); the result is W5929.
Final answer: 1.81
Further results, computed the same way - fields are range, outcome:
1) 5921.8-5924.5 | 1.94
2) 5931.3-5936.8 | 1.84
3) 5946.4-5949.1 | 1.94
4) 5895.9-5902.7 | 1.79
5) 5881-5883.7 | 2.05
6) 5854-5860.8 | 1.84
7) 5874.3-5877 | 2.25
